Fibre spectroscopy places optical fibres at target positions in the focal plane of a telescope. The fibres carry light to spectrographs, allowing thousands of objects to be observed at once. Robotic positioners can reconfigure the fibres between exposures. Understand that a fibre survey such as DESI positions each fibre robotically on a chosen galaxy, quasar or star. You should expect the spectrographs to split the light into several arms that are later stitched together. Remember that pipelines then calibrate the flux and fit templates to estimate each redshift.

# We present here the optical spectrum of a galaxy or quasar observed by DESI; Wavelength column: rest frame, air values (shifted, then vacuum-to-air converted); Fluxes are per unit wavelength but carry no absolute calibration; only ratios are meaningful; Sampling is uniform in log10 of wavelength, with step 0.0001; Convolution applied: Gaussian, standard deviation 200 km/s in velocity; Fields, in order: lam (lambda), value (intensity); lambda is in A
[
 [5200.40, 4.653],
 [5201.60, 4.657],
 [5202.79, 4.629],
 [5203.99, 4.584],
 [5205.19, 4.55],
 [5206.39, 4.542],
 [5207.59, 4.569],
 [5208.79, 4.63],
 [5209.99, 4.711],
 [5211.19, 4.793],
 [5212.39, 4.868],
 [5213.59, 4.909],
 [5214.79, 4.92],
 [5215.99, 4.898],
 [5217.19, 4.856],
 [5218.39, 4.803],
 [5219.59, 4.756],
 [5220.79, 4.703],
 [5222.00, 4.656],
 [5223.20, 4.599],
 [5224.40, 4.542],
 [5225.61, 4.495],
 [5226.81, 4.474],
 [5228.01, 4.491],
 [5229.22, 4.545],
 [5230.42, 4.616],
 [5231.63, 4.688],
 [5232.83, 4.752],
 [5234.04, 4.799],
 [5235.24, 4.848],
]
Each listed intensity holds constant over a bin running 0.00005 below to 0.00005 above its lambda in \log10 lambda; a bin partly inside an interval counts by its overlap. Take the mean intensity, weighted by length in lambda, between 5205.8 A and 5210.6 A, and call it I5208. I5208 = 4.61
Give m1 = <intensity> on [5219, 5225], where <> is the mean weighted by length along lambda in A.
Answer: 4.65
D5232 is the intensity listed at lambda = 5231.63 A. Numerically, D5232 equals 4.688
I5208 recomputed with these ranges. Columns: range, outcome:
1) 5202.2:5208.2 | 4.57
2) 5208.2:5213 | 4.75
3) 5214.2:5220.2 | 4.85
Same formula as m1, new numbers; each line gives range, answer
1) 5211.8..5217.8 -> 4.89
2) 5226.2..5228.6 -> 4.5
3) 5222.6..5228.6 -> 4.52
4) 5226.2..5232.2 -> 4.56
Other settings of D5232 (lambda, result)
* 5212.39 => 4.868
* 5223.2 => 4.599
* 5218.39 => 4.803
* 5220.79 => 4.703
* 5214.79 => 4.92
